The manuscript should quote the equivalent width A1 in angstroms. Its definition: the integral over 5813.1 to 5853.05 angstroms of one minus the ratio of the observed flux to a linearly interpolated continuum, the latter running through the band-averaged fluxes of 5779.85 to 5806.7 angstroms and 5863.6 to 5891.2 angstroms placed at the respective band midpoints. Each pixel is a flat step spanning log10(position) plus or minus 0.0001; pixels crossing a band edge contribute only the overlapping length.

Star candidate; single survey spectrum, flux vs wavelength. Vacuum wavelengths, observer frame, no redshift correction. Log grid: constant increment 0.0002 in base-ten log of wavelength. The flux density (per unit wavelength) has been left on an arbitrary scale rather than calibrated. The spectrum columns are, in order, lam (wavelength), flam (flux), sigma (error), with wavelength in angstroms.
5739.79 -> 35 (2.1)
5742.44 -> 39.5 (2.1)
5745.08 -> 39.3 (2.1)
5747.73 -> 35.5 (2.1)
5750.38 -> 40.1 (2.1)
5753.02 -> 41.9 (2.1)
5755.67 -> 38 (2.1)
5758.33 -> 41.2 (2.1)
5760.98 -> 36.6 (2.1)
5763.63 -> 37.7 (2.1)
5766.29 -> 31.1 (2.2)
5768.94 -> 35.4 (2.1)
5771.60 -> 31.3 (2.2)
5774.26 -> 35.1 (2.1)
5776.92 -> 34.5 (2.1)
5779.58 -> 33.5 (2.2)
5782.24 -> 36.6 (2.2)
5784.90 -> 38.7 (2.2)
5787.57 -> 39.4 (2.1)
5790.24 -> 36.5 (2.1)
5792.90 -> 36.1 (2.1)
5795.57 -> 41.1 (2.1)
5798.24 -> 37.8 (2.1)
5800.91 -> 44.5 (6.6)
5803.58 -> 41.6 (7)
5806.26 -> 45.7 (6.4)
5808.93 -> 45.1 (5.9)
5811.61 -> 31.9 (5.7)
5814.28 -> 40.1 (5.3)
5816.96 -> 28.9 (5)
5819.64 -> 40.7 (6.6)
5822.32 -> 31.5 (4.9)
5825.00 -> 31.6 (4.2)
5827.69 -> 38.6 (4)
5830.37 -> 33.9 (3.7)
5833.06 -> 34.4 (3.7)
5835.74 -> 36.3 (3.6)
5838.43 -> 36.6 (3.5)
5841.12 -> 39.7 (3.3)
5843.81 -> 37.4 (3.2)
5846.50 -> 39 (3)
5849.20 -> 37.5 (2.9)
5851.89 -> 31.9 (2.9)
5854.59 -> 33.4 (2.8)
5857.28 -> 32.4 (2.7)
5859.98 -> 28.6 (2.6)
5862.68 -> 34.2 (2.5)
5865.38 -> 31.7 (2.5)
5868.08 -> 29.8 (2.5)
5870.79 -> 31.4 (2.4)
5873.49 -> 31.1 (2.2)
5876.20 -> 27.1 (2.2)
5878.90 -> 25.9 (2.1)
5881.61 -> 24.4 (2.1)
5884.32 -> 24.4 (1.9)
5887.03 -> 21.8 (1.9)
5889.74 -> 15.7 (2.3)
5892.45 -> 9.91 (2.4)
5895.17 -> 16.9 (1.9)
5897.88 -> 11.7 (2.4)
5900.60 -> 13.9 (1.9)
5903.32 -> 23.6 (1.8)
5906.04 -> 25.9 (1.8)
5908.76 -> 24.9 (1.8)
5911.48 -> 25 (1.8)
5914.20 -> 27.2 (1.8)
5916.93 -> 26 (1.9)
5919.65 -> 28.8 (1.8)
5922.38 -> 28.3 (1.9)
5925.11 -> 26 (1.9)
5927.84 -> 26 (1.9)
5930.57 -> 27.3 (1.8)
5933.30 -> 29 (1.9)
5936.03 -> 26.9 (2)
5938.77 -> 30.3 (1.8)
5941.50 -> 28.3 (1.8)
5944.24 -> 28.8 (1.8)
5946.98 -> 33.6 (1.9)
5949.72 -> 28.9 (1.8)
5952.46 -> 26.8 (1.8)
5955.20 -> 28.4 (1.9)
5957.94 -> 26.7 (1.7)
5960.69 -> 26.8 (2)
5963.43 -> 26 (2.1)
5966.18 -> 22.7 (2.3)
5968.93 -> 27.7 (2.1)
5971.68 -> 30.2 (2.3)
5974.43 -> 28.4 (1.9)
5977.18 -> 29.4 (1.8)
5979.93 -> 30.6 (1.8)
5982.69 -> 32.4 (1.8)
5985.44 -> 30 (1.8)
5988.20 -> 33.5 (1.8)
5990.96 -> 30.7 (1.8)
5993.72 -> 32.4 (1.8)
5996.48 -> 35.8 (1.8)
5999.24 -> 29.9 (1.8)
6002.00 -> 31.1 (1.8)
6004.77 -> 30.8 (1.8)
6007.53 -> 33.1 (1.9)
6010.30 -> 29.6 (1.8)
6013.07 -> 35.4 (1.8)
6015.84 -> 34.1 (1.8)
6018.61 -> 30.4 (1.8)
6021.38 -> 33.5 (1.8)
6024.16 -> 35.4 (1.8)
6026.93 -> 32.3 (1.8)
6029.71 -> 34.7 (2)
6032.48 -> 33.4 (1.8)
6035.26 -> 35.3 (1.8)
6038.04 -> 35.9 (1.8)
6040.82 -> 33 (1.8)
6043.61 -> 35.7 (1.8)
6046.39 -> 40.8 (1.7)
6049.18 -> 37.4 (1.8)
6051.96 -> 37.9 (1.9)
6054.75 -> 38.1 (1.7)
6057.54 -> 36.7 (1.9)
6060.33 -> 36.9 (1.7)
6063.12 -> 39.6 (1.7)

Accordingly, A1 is -3.36 angstroms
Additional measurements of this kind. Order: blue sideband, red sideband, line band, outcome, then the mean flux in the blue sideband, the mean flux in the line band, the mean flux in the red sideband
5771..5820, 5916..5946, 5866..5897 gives 8.0 angstroms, 37.9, 23.5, 27.9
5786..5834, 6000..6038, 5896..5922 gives 9.1 angstroms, 37.8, 23.1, 33.1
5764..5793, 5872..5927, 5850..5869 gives -3.4 angstroms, 35.3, 31.9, 23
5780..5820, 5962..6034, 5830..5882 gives 5.3 angstroms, 38.8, 33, 31.3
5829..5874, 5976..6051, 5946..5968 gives 4.1 angstroms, 34.1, 27.4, 33.3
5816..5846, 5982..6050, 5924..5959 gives 6.2 angstroms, 35.6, 28.3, 33.4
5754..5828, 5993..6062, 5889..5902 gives 8.1 angstroms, 37.2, 13.6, 34.4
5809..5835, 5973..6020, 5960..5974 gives 2.4 angstroms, 35.2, 26.8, 31.6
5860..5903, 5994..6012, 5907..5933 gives -0.6 angstroms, 23.5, 26.7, 31.8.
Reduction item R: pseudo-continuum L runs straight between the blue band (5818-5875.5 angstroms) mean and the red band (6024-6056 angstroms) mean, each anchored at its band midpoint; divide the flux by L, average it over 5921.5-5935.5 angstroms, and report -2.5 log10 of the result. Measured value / 0.27 mag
